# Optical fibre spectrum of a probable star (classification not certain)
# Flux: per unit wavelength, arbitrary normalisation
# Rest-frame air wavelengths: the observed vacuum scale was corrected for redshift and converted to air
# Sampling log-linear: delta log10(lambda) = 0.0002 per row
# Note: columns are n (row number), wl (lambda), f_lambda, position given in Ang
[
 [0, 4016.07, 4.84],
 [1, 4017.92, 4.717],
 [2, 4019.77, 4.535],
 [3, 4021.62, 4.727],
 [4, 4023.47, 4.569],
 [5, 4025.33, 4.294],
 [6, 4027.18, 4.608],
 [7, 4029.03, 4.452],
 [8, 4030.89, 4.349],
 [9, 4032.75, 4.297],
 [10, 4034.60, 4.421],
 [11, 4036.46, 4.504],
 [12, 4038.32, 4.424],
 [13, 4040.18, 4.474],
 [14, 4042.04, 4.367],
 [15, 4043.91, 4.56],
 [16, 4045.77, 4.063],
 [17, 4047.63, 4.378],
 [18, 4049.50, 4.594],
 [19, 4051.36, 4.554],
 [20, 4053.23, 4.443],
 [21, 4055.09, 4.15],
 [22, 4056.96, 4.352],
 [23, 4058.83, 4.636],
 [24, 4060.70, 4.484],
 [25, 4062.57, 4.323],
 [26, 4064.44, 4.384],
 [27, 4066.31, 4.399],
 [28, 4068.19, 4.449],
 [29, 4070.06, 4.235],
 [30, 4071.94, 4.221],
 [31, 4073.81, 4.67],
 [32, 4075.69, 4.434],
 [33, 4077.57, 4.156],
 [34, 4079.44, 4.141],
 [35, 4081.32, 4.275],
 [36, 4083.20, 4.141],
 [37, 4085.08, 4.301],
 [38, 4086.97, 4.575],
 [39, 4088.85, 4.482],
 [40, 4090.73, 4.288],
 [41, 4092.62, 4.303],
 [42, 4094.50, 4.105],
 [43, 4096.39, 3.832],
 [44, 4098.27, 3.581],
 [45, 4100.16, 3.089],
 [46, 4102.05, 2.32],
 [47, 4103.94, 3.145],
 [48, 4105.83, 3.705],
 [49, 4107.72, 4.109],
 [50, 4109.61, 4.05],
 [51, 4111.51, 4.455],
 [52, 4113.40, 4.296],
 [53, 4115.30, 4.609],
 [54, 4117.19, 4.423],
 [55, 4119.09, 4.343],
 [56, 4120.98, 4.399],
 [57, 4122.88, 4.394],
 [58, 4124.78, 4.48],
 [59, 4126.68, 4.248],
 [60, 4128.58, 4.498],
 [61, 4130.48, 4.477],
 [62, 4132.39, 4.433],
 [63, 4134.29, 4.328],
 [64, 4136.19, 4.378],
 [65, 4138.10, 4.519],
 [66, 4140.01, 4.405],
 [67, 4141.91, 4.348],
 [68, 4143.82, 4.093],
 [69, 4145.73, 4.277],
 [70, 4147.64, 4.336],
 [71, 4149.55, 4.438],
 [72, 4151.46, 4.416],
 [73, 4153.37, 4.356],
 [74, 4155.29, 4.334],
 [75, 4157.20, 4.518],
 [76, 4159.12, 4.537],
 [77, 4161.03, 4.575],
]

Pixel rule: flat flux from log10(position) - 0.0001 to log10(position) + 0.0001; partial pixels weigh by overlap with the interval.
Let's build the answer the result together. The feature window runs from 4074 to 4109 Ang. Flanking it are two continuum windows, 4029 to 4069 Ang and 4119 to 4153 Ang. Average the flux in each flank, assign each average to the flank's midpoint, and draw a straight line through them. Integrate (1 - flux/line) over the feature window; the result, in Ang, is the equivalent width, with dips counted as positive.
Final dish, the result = 3.47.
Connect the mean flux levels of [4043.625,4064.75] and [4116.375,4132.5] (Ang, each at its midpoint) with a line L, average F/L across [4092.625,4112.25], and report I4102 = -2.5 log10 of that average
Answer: 0.20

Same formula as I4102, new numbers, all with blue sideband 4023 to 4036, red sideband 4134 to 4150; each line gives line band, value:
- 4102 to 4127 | 0.06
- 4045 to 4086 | 0.01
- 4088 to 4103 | 0.17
